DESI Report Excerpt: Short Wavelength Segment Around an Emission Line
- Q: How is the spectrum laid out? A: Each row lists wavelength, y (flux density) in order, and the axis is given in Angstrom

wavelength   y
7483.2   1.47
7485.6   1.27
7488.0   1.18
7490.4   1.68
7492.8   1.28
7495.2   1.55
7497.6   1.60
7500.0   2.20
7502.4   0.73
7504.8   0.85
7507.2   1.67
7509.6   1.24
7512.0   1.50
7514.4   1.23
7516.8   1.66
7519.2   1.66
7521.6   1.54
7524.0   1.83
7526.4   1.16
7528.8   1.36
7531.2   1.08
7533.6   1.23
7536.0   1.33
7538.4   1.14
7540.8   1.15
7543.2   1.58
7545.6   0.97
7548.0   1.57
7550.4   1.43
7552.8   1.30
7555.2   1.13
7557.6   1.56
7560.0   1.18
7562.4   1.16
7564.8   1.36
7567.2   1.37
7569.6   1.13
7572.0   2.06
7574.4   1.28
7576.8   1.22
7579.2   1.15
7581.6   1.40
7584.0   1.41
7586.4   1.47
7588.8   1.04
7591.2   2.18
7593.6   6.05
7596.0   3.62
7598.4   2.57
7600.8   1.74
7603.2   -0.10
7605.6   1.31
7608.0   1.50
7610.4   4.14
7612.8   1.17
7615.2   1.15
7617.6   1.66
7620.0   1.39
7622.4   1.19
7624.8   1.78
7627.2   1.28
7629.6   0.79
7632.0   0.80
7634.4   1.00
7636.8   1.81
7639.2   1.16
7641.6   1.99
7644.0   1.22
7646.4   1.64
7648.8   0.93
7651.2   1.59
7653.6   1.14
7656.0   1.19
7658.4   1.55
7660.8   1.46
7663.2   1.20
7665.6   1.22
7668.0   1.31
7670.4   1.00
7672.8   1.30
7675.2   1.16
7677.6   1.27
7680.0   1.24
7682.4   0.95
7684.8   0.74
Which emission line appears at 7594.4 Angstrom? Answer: [S II] 6716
